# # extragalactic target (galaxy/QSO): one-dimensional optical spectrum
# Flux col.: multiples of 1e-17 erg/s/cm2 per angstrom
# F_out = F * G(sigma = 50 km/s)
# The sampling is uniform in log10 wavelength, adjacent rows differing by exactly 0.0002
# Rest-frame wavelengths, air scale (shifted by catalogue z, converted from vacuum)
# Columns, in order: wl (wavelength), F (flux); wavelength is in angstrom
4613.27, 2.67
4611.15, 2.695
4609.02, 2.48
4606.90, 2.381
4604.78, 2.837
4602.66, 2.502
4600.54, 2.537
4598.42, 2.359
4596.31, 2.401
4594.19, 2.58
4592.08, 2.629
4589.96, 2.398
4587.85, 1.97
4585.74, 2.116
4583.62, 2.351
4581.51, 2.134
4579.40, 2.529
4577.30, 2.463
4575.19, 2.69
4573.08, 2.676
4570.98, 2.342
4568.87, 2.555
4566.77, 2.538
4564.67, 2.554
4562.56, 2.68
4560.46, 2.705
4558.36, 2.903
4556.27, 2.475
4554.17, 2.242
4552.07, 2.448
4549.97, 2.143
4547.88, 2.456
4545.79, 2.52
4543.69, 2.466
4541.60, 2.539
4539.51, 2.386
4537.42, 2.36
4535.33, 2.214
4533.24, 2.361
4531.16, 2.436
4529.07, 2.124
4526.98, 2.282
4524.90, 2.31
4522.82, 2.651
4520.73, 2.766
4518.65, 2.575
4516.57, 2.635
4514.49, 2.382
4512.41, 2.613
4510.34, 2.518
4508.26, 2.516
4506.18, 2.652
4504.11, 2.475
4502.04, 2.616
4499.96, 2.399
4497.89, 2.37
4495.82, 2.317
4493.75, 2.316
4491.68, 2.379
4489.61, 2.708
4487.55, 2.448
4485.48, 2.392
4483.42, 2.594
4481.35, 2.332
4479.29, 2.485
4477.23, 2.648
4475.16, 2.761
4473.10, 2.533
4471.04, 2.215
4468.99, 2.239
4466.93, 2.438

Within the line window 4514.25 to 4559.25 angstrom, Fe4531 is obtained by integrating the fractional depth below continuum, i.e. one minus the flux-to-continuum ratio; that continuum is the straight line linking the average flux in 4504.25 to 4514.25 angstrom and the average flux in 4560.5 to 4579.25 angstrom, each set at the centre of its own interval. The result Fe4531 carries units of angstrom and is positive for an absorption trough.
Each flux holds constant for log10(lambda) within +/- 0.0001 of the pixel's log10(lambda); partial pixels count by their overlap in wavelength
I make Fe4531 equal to 2.1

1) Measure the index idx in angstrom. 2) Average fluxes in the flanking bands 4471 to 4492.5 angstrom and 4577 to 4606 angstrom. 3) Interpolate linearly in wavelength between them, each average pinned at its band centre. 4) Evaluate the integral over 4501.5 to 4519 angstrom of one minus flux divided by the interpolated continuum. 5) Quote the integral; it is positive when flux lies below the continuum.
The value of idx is -0.4 angstrom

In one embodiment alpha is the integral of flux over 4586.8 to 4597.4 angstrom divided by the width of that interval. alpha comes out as 2.4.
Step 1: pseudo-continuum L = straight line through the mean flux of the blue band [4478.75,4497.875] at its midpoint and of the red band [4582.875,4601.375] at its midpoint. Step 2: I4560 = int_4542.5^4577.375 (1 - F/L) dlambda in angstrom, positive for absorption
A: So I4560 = -1.9 angstrom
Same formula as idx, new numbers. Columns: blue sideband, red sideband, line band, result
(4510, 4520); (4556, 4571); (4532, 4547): 1.0 angstrom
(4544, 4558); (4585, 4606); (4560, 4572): -0.7 angstrom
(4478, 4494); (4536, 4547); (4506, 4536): -0.2 angstrom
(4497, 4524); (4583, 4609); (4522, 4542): 1.3 angstrom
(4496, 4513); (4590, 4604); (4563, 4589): 0.9 angstrom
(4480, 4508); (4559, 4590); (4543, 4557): 0.4 angstrom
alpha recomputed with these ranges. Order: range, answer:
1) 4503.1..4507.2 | 2.57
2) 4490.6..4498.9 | 2.35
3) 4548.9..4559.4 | 2.44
